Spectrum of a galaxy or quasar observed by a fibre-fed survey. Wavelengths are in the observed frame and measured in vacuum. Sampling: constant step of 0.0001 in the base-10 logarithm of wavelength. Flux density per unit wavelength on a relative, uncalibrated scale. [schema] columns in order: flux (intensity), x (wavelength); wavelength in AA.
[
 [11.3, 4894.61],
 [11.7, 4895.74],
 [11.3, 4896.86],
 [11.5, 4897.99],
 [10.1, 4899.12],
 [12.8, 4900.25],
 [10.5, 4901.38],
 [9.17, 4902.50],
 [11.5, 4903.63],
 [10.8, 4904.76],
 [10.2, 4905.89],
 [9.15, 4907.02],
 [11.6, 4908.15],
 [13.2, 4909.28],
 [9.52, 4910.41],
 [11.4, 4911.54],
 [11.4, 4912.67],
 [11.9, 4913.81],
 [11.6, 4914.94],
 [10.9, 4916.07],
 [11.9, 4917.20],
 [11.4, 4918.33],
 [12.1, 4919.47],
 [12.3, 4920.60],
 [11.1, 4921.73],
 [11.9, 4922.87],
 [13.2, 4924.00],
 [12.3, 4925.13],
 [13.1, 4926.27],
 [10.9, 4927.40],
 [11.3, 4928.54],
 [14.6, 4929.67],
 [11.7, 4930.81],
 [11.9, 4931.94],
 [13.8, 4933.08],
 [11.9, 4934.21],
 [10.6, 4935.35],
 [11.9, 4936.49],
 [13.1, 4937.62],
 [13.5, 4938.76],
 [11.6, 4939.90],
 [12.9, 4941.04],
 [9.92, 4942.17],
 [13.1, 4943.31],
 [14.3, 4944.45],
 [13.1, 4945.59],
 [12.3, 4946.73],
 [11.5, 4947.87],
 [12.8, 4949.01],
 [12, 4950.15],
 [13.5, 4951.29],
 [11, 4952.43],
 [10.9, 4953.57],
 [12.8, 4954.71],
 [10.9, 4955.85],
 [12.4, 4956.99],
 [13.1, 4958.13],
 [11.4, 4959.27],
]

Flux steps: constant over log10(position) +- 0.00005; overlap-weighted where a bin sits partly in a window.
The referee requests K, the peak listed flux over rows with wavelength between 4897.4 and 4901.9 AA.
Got 12.8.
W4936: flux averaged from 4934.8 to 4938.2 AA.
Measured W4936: 11.9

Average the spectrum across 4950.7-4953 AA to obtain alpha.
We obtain 12.2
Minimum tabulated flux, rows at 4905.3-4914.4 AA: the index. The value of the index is 9.15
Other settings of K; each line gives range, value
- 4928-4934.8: 14.6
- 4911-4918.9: 11.9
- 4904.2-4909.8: 13.2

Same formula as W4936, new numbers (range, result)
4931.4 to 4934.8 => 12.5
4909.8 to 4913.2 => 10.8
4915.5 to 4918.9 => 11.4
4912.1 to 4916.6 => 11.4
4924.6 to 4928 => 12.1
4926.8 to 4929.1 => 11.1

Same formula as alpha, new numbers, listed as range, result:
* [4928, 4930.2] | 13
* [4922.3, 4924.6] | 12.6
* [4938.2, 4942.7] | 12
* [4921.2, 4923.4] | 11.5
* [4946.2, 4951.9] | 12.4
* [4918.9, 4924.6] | 12.1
